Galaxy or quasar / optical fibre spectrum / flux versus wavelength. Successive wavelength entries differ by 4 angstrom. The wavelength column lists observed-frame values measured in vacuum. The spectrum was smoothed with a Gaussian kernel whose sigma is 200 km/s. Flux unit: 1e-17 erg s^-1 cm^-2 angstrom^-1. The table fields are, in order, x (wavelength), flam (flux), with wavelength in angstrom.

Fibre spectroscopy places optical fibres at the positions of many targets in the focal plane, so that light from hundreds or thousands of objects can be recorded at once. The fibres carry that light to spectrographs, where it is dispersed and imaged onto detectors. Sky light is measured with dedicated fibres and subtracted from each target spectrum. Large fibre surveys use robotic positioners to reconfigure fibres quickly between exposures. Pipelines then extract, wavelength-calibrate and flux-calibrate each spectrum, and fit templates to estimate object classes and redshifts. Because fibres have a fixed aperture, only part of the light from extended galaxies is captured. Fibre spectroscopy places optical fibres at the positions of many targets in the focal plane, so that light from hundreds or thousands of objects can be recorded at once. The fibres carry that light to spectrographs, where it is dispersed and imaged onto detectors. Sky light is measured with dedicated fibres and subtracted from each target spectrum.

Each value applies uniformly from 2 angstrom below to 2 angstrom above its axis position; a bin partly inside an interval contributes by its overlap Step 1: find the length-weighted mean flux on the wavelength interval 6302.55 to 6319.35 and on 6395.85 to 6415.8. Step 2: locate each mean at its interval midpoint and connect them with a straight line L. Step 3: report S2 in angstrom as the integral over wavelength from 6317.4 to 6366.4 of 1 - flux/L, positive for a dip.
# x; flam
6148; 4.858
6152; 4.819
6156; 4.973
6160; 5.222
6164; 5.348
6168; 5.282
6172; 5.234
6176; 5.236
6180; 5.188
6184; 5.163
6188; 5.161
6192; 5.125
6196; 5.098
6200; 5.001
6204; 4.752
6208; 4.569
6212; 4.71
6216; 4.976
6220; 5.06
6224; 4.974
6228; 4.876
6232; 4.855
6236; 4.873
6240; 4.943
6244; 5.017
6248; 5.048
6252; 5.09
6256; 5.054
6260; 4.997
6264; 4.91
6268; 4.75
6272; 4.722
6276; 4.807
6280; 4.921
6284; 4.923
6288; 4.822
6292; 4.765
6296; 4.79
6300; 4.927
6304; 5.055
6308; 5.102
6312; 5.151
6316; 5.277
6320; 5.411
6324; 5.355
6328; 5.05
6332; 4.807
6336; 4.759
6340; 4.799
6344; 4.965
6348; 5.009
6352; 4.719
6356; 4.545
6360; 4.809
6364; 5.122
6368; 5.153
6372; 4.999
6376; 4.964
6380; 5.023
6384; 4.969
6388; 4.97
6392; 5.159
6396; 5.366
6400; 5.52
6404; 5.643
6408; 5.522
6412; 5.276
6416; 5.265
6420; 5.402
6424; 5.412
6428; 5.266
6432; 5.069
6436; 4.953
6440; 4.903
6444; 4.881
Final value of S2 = 2.9 angstrom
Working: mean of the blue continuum 5.17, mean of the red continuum 5.46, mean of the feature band 4.95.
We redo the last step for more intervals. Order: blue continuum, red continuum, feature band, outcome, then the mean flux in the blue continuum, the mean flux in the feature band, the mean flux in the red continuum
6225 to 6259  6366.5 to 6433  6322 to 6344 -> 0.7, 4.97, 4.96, 5.24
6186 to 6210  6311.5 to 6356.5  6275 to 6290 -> 0.3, 4.95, 4.87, 5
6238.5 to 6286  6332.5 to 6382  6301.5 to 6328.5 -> -1.6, 4.93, 5.2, 4.9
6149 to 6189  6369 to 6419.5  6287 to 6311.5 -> 1.3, 5.16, 4.93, 5.23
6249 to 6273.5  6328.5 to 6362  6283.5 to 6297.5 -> 0.2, 4.93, 4.82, 4.81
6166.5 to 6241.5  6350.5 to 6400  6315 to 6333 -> -0.7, 5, 5.2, 5.01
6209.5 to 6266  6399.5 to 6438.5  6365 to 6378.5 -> 0.5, 4.95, 5.04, 5.32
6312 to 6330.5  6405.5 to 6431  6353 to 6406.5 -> 2.2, 5.25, 5.09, 5.35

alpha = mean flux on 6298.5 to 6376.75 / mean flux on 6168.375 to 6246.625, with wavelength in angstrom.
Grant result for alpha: 1.00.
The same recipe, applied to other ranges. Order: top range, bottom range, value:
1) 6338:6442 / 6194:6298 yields 1.04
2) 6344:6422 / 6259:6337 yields 1.03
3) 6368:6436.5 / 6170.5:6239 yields 1.05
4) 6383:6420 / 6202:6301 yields 1.09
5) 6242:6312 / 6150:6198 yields 0.96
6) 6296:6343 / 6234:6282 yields 1.02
